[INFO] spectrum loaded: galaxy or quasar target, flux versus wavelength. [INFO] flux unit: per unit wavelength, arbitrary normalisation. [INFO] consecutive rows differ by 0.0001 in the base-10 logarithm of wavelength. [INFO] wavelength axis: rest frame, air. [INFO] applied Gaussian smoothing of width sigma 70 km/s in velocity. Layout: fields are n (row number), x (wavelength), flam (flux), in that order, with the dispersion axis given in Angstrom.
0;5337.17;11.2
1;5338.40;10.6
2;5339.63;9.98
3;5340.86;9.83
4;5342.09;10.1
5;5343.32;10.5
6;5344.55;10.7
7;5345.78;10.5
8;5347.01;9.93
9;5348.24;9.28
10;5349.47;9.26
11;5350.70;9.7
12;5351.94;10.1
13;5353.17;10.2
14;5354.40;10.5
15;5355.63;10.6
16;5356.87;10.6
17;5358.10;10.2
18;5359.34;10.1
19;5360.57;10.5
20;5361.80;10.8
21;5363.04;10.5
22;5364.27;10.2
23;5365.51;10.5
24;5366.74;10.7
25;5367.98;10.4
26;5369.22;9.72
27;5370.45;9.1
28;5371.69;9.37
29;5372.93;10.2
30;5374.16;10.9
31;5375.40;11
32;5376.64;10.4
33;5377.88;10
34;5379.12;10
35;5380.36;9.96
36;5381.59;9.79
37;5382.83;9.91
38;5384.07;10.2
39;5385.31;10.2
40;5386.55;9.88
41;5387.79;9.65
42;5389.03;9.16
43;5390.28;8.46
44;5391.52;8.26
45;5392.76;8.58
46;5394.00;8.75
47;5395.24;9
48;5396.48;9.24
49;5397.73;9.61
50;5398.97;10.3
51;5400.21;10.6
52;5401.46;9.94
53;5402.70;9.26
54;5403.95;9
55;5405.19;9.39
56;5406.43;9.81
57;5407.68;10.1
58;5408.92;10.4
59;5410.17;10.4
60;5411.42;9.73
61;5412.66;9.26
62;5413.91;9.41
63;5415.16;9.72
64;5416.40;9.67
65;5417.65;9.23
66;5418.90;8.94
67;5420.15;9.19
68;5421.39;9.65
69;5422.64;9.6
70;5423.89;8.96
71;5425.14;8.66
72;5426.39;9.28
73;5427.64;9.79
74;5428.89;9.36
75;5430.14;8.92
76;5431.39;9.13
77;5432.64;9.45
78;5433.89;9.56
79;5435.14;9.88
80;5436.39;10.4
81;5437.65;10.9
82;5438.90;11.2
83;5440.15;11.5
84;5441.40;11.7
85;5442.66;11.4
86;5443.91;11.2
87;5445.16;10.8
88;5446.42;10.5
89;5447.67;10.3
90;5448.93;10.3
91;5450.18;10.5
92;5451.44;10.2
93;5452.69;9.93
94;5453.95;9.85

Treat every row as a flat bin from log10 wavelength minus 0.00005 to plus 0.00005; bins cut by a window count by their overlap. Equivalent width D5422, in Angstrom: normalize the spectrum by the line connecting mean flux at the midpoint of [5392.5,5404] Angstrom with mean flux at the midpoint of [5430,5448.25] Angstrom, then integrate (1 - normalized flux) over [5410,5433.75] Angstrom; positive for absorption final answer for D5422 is 1.63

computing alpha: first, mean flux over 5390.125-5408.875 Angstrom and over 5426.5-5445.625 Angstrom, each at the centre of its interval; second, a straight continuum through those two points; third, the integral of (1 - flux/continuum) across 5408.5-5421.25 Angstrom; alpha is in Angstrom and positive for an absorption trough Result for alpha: 0.27 Angstrom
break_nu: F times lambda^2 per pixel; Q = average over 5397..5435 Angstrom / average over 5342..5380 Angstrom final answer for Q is 1.0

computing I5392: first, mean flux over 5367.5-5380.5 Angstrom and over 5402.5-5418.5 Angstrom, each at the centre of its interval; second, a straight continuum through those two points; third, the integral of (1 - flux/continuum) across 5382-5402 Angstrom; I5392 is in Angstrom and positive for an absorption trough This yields 0.8 Angstrom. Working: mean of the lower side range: 10.1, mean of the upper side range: 9.64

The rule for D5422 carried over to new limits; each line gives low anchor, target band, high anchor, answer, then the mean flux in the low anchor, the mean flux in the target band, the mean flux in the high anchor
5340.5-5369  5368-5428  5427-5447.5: 4.0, 10.2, 9.62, 10.4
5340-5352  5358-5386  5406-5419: -0.9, 9.98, 10.2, 9.72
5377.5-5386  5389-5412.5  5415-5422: 0.5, 10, 9.48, 9.39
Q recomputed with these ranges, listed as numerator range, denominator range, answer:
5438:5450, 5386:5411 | 1.18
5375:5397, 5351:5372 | 0.94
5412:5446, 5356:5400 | 1.02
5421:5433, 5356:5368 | 0.91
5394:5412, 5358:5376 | 0.96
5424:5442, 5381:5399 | 1.08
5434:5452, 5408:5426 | 1.14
